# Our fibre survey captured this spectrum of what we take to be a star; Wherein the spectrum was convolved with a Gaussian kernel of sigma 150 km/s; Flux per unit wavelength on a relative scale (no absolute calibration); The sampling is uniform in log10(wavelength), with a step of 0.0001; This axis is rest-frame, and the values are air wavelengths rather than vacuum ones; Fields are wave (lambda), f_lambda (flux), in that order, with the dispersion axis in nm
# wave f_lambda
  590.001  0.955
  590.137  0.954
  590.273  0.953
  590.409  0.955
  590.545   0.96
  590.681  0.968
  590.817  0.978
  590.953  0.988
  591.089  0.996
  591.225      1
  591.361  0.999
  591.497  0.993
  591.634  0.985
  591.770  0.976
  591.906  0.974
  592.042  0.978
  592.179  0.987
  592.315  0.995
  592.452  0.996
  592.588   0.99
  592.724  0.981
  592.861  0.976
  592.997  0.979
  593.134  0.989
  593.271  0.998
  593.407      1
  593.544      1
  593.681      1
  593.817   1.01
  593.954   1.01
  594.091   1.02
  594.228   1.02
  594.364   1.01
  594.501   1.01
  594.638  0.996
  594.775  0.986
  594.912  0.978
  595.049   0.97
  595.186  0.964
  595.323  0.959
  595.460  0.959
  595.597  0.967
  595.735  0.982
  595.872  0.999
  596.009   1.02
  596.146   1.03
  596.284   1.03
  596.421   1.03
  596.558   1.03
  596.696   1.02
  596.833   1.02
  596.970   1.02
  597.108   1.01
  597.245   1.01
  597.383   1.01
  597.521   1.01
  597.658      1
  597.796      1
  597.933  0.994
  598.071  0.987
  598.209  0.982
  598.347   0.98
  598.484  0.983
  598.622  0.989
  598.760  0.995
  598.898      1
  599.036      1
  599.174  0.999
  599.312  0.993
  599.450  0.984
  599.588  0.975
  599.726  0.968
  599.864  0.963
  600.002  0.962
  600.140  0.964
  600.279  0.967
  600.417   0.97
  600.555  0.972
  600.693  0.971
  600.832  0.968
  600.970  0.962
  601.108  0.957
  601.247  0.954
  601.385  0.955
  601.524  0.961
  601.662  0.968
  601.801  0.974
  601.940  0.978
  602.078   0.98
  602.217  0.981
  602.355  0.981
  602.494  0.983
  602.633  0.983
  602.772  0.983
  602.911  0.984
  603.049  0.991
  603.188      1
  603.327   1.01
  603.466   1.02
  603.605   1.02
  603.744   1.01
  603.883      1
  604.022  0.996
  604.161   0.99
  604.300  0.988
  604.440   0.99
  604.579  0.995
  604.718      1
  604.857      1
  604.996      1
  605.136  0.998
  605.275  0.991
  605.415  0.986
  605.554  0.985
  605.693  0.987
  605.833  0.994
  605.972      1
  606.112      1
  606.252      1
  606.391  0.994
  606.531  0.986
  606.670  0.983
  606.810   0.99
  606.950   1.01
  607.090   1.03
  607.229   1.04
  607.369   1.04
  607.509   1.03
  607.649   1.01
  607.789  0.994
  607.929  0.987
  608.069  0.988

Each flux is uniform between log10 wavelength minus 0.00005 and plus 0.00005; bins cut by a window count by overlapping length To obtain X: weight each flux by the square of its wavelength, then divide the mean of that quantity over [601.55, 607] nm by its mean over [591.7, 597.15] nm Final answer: 1.03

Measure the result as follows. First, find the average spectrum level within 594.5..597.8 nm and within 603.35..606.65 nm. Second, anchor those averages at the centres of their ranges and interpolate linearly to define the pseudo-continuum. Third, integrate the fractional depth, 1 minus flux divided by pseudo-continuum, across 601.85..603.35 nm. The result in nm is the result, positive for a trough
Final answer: 0.02 nm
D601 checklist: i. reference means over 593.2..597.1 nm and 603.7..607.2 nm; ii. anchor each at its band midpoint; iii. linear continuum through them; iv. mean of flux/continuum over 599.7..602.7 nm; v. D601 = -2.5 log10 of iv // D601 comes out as 0.03 mag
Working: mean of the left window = 1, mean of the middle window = 0.969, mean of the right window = 0.997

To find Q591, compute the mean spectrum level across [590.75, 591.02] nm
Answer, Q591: 0.983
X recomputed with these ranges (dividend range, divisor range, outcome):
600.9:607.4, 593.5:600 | 1.02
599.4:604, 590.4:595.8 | 1.02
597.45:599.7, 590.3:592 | 1.04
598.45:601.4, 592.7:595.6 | 1.00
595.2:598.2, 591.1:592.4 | 1.03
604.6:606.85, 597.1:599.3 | 1.02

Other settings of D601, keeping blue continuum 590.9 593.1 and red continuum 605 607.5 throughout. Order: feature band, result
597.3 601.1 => 0.013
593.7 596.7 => -0.010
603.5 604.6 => 0.000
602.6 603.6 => 0.000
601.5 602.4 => 0.023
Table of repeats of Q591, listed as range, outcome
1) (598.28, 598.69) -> 0.985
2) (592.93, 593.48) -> 0.991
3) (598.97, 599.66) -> 0.99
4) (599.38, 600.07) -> 0.971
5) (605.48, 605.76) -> 0.989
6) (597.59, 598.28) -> 0.992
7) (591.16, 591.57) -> 0.996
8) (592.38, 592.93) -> 0.986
